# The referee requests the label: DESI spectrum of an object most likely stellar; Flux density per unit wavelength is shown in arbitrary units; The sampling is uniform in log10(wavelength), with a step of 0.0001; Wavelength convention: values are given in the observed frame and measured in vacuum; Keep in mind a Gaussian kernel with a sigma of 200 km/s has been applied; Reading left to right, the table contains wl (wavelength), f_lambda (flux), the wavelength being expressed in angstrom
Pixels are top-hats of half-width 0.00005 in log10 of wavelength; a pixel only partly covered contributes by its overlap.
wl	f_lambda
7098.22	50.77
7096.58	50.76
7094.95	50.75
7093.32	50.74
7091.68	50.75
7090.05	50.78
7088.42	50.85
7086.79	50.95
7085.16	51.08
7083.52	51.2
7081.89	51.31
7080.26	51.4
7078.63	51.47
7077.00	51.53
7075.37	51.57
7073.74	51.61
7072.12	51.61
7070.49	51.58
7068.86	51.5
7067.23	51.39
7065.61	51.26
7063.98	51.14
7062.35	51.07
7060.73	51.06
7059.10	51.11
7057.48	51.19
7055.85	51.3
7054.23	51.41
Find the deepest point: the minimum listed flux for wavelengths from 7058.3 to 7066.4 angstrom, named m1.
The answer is 51.06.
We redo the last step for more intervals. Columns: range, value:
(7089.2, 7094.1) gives 50.74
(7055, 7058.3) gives 51.19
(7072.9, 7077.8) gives 51.53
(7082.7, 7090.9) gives 50.78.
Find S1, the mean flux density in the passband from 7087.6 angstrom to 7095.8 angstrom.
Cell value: 50.8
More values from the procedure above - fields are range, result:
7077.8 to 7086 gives 51.3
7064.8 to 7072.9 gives 51.5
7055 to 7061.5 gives 51.2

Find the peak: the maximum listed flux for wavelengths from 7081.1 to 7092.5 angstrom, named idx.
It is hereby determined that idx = 51.31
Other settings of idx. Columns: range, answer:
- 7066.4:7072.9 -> 51.61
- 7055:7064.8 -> 51.3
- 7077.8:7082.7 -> 51.47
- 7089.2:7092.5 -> 50.78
